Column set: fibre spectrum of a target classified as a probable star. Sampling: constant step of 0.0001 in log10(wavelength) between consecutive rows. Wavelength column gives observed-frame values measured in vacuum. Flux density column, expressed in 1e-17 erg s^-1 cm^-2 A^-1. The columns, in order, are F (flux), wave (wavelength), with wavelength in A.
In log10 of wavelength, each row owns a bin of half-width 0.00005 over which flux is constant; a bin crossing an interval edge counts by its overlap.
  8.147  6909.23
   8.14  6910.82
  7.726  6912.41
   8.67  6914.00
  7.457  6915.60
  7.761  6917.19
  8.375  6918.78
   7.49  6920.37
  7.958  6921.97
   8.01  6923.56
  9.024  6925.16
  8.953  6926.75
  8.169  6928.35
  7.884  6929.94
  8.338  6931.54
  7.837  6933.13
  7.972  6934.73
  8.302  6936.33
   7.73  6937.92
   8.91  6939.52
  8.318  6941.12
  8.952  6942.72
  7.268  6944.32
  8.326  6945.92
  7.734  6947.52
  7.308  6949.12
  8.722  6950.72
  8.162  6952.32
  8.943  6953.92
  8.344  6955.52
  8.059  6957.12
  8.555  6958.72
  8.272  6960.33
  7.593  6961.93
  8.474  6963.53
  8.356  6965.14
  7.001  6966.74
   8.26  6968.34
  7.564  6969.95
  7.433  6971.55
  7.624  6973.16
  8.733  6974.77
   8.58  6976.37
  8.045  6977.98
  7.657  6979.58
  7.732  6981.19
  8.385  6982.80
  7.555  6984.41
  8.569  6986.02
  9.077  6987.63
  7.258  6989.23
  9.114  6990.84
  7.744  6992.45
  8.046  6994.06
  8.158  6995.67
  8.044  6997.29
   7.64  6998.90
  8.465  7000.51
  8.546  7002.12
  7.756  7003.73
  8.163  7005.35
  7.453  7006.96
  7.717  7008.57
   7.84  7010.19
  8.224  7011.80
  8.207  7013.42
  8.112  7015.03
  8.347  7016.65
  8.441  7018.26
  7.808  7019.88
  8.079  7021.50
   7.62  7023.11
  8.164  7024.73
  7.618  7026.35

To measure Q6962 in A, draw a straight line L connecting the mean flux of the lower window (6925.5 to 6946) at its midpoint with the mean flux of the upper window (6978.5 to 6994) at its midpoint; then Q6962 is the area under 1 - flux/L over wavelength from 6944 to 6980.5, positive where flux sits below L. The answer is 0.6 A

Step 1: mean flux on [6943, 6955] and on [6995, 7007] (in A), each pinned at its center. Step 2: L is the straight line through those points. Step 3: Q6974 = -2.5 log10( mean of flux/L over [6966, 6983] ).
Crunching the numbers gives 0.03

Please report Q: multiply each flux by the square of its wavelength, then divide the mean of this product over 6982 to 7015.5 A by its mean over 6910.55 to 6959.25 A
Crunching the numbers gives 1.01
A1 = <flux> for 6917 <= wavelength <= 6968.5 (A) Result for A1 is 8.17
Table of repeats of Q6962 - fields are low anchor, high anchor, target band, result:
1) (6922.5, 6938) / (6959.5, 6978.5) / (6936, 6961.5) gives -0.3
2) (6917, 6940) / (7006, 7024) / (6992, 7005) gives -0.1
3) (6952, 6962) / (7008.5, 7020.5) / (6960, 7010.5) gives 1.2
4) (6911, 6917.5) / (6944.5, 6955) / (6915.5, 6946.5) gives -0.5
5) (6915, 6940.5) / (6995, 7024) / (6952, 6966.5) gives -0.3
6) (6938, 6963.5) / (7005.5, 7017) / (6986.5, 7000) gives -0.2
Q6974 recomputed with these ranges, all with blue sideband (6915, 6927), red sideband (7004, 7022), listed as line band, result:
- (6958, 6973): 0.02 mag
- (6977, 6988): -0.01 mag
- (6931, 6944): -0.02 mag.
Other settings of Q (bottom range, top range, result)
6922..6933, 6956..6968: 0.98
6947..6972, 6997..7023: 1.01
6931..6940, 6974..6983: 1.02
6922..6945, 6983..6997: 1.01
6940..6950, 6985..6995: 1.05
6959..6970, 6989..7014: 1.02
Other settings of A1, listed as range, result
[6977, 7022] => 8.08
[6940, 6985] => 8.08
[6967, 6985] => 7.94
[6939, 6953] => 8.17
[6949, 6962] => 8.3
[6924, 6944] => 8.33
